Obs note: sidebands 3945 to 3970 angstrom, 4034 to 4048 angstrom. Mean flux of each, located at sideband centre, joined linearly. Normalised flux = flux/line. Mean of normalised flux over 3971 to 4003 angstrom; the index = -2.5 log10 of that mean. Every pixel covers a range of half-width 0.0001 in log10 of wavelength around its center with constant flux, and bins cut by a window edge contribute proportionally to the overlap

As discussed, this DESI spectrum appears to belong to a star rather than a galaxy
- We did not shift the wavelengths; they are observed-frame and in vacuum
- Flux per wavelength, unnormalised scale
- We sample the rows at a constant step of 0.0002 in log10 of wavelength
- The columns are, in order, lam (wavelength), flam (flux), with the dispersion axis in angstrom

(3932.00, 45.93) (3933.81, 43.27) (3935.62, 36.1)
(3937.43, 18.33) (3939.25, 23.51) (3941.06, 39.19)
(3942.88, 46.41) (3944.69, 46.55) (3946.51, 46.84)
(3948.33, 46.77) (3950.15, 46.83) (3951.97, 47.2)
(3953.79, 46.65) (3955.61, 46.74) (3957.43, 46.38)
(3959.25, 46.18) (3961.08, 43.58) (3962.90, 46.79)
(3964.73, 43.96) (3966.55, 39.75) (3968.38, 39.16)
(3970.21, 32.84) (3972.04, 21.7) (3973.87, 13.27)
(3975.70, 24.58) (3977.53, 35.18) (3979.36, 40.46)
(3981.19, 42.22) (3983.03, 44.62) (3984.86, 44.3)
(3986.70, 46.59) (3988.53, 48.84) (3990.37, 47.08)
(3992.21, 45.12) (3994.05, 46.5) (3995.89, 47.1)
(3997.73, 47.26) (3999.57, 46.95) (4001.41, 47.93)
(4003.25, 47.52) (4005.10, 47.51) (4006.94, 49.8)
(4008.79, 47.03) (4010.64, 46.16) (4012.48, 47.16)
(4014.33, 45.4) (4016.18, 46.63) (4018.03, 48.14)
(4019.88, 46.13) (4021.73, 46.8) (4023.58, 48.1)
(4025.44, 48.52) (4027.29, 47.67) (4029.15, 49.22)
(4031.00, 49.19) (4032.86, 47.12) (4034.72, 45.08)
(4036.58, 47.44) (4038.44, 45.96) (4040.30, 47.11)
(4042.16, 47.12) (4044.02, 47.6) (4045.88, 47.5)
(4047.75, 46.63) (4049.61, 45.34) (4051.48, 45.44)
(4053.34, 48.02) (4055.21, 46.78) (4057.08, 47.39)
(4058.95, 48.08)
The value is 0.12 mag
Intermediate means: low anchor 44.8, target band 40.7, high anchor 46.8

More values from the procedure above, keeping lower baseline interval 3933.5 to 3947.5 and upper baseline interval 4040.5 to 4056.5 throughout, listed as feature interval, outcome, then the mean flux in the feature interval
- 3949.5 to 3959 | -0.21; 46.7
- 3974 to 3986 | 0.11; 37.1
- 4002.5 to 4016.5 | -0.09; 47.2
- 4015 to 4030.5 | -0.07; 47.7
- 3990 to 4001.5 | -0.11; 46.8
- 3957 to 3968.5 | -0.12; 43.9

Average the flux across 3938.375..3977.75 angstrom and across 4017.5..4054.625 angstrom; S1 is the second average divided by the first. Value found 1.2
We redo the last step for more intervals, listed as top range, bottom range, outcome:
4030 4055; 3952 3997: 1.14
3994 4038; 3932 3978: 1.22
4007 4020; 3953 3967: 1.04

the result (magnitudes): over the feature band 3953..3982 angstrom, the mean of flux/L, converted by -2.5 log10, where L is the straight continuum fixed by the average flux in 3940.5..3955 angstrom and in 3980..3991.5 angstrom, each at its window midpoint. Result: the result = 0.20 mag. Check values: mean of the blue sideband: 46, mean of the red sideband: 45.5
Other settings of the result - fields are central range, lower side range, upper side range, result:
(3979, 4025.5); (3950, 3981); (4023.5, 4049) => -0.08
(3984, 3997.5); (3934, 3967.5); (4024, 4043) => -0.04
